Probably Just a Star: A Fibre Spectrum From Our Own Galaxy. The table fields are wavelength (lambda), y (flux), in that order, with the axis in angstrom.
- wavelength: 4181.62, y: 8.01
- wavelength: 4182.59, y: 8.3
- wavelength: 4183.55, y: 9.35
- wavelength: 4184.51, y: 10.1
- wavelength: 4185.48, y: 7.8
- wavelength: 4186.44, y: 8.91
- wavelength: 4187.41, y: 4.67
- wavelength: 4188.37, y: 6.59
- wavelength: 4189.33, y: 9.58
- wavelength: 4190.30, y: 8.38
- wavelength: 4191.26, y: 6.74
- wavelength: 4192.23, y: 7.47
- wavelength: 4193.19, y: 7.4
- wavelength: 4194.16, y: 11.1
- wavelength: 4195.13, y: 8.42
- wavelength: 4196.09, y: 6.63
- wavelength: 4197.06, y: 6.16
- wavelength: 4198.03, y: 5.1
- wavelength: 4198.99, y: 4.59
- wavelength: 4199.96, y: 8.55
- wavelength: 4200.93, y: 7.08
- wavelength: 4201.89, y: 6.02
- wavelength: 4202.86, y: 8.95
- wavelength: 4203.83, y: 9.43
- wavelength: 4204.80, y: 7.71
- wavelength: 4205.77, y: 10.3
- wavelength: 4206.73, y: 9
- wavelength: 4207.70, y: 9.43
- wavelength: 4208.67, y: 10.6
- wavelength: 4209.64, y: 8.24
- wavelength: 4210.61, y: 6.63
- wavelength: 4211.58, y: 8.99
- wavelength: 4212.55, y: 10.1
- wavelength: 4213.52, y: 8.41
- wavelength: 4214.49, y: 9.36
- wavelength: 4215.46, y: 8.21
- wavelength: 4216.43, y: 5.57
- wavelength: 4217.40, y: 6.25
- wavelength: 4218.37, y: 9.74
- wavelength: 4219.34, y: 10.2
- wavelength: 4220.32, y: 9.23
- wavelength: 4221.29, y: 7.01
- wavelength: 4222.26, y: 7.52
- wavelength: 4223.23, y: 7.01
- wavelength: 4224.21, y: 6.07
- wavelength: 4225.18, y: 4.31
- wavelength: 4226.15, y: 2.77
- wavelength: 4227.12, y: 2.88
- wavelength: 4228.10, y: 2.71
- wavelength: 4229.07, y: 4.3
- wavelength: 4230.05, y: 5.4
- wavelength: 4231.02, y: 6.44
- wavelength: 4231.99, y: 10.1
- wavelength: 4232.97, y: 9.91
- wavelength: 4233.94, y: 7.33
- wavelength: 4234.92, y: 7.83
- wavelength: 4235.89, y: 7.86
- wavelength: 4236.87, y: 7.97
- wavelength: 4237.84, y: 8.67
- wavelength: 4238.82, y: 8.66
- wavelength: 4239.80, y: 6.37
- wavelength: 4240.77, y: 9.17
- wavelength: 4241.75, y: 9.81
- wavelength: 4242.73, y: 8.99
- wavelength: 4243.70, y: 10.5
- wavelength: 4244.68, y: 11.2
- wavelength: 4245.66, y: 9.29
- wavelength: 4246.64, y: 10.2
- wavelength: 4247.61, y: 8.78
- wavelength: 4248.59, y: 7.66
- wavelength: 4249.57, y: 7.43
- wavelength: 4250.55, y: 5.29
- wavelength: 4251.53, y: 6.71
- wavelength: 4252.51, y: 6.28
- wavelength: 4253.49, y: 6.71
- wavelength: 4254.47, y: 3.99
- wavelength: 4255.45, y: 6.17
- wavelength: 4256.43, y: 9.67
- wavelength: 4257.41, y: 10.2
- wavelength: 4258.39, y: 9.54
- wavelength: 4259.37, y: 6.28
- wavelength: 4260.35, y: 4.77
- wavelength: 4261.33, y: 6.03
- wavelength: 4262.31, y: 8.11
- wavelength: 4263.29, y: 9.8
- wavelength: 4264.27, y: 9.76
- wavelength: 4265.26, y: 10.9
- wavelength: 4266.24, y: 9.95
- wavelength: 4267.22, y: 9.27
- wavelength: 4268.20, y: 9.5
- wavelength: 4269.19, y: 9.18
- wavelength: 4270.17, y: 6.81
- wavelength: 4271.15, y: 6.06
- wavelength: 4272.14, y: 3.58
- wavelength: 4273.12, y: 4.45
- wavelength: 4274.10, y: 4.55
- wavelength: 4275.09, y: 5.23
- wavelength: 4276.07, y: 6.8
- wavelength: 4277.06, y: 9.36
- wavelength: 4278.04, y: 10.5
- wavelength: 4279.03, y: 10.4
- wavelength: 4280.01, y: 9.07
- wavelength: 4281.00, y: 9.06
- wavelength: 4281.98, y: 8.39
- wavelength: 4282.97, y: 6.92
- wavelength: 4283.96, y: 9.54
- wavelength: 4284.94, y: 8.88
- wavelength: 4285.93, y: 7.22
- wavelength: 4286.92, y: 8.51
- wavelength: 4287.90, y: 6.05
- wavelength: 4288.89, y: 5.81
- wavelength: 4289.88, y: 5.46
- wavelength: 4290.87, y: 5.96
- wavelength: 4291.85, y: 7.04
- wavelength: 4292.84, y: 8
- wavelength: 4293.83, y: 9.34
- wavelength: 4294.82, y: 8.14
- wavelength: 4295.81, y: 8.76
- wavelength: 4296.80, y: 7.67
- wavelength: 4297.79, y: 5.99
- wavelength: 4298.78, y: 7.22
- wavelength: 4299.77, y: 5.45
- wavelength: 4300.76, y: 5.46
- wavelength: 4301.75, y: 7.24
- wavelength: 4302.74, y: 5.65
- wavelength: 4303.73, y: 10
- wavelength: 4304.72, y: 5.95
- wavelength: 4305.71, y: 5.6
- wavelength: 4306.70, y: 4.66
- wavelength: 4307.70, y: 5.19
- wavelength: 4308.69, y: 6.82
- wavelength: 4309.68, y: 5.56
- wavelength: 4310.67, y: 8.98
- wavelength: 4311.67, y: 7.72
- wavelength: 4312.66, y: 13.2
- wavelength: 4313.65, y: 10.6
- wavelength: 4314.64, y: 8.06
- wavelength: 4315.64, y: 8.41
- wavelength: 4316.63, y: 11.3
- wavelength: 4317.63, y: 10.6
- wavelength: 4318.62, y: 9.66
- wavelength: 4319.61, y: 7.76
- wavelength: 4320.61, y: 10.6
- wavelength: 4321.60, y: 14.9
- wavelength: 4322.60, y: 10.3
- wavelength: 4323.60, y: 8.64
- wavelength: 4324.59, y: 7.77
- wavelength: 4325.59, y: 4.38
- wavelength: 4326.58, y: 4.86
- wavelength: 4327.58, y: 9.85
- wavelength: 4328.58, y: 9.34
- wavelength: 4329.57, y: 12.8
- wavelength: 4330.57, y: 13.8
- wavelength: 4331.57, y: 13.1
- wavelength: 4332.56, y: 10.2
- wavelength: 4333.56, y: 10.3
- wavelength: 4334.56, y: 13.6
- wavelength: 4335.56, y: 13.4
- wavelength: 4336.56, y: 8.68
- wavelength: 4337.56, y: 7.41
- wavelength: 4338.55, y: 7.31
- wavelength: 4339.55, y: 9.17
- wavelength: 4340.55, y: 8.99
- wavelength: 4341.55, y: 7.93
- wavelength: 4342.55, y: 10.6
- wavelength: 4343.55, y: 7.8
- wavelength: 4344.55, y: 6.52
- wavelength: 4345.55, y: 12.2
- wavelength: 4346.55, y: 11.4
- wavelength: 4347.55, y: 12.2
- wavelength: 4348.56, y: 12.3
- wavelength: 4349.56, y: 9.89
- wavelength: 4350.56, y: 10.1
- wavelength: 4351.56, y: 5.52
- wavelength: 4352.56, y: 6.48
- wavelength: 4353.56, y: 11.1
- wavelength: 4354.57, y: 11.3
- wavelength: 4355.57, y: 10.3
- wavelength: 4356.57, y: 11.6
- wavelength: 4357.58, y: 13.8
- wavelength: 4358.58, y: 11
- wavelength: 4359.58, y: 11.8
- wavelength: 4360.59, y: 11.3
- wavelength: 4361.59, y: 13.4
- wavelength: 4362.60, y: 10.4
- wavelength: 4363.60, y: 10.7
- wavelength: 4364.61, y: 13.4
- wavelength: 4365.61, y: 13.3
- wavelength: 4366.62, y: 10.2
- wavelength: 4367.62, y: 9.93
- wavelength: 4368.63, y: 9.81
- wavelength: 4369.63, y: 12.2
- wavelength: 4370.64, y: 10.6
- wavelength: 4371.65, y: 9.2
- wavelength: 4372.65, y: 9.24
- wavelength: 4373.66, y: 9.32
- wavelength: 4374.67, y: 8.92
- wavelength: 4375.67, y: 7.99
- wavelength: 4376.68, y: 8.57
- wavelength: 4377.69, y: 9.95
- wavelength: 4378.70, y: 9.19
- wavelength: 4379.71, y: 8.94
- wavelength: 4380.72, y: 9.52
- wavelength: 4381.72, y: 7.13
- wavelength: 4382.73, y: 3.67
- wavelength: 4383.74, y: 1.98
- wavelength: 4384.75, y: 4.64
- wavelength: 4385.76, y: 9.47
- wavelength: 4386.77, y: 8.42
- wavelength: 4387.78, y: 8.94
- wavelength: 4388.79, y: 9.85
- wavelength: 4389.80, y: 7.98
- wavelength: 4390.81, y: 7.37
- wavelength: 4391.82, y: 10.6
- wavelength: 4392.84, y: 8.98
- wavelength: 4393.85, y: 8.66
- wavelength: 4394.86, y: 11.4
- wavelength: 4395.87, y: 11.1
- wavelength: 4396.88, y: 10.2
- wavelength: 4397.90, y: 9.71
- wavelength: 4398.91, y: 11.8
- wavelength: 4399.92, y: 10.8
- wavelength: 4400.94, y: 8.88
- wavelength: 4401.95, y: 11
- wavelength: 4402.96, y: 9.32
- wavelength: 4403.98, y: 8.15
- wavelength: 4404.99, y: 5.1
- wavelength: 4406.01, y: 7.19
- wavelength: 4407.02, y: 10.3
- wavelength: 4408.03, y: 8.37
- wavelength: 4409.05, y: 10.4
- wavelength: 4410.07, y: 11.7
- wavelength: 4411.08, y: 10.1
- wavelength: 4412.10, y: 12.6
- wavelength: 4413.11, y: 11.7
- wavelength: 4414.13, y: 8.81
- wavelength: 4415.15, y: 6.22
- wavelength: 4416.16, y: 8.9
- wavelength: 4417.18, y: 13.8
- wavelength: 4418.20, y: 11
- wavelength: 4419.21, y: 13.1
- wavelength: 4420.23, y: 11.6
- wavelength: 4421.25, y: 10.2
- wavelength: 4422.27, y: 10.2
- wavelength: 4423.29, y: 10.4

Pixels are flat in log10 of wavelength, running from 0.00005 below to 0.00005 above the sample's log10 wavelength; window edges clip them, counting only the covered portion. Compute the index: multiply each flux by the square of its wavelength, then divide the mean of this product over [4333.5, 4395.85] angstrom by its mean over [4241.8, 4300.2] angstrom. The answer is 1.3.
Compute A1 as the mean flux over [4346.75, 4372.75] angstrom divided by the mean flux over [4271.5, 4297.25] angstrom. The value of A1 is 1.45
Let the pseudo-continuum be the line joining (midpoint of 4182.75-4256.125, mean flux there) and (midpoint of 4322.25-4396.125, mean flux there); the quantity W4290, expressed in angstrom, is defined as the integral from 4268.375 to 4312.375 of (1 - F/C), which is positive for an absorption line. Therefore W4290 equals 7.5 angstrom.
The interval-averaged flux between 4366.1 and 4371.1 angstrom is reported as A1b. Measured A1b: 10.6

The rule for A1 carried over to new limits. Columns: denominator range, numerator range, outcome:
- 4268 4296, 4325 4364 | 1.36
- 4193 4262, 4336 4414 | 1.25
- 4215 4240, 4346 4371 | 1.58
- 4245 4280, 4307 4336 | 1.25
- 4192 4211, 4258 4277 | 0.93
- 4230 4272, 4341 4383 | 1.23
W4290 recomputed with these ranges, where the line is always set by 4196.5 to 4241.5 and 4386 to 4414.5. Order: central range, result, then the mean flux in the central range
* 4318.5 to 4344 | -2.69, 9.74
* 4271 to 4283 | 1.28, 7.31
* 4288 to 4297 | 1.16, 7.28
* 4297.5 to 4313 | 2.99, 6.87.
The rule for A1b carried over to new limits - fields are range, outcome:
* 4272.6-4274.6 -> 4.49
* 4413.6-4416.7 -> 8.04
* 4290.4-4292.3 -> 6.52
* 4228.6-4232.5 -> 6.58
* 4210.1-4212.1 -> 7.85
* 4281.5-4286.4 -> 8.19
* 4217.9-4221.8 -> 9.02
